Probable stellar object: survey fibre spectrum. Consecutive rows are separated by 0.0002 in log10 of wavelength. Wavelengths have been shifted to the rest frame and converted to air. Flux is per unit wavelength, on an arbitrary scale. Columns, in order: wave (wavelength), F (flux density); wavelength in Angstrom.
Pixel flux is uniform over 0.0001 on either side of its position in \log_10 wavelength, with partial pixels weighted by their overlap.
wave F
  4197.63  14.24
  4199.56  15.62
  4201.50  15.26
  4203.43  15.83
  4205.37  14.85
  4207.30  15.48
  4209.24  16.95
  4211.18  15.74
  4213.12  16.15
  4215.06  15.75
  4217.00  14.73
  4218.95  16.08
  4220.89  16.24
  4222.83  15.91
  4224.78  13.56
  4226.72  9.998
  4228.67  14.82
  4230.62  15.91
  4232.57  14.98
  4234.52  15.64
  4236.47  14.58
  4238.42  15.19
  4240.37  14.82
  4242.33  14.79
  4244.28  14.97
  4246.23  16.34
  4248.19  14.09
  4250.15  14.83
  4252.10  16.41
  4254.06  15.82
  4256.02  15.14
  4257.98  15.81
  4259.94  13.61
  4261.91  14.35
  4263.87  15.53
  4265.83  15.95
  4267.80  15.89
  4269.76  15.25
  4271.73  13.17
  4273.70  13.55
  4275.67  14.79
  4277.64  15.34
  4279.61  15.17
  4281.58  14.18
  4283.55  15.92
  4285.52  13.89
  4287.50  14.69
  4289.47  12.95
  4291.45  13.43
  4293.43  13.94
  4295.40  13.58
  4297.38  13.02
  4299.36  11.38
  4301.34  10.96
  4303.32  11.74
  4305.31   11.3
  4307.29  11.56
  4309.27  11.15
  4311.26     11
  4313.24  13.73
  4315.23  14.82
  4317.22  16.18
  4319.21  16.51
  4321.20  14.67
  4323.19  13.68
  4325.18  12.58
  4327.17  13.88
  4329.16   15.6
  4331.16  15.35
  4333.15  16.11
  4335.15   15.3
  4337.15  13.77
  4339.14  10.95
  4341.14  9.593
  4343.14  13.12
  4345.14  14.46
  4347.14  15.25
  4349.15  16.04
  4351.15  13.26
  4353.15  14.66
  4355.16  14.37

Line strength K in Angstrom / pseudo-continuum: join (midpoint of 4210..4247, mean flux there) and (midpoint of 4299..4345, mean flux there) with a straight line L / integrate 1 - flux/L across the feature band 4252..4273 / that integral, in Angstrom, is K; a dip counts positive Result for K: -1.0 Angstrom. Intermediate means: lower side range 15.1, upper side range 13.3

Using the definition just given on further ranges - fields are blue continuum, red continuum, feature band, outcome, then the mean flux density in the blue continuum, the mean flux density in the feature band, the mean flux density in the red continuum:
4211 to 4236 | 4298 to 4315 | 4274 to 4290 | -2.4 Angstrom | 15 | 14.6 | 11.8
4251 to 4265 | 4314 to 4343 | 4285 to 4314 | 4.2 Angstrom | 15.2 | 12.5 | 14.2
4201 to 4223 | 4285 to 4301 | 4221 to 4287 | -2.0 Angstrom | 15.8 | 14.9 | 13.2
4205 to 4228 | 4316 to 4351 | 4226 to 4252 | 0.3 Angstrom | 15.1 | 14.8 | 14.3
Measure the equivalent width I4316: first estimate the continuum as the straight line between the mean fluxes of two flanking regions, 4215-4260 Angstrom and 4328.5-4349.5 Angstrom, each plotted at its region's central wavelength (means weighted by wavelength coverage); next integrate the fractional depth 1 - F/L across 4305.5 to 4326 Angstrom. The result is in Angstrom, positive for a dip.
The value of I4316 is 1.1 Angstrom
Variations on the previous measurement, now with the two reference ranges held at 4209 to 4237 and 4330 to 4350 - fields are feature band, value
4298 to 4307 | 1.8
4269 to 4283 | 0.1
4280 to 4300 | 0.9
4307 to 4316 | 1.1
